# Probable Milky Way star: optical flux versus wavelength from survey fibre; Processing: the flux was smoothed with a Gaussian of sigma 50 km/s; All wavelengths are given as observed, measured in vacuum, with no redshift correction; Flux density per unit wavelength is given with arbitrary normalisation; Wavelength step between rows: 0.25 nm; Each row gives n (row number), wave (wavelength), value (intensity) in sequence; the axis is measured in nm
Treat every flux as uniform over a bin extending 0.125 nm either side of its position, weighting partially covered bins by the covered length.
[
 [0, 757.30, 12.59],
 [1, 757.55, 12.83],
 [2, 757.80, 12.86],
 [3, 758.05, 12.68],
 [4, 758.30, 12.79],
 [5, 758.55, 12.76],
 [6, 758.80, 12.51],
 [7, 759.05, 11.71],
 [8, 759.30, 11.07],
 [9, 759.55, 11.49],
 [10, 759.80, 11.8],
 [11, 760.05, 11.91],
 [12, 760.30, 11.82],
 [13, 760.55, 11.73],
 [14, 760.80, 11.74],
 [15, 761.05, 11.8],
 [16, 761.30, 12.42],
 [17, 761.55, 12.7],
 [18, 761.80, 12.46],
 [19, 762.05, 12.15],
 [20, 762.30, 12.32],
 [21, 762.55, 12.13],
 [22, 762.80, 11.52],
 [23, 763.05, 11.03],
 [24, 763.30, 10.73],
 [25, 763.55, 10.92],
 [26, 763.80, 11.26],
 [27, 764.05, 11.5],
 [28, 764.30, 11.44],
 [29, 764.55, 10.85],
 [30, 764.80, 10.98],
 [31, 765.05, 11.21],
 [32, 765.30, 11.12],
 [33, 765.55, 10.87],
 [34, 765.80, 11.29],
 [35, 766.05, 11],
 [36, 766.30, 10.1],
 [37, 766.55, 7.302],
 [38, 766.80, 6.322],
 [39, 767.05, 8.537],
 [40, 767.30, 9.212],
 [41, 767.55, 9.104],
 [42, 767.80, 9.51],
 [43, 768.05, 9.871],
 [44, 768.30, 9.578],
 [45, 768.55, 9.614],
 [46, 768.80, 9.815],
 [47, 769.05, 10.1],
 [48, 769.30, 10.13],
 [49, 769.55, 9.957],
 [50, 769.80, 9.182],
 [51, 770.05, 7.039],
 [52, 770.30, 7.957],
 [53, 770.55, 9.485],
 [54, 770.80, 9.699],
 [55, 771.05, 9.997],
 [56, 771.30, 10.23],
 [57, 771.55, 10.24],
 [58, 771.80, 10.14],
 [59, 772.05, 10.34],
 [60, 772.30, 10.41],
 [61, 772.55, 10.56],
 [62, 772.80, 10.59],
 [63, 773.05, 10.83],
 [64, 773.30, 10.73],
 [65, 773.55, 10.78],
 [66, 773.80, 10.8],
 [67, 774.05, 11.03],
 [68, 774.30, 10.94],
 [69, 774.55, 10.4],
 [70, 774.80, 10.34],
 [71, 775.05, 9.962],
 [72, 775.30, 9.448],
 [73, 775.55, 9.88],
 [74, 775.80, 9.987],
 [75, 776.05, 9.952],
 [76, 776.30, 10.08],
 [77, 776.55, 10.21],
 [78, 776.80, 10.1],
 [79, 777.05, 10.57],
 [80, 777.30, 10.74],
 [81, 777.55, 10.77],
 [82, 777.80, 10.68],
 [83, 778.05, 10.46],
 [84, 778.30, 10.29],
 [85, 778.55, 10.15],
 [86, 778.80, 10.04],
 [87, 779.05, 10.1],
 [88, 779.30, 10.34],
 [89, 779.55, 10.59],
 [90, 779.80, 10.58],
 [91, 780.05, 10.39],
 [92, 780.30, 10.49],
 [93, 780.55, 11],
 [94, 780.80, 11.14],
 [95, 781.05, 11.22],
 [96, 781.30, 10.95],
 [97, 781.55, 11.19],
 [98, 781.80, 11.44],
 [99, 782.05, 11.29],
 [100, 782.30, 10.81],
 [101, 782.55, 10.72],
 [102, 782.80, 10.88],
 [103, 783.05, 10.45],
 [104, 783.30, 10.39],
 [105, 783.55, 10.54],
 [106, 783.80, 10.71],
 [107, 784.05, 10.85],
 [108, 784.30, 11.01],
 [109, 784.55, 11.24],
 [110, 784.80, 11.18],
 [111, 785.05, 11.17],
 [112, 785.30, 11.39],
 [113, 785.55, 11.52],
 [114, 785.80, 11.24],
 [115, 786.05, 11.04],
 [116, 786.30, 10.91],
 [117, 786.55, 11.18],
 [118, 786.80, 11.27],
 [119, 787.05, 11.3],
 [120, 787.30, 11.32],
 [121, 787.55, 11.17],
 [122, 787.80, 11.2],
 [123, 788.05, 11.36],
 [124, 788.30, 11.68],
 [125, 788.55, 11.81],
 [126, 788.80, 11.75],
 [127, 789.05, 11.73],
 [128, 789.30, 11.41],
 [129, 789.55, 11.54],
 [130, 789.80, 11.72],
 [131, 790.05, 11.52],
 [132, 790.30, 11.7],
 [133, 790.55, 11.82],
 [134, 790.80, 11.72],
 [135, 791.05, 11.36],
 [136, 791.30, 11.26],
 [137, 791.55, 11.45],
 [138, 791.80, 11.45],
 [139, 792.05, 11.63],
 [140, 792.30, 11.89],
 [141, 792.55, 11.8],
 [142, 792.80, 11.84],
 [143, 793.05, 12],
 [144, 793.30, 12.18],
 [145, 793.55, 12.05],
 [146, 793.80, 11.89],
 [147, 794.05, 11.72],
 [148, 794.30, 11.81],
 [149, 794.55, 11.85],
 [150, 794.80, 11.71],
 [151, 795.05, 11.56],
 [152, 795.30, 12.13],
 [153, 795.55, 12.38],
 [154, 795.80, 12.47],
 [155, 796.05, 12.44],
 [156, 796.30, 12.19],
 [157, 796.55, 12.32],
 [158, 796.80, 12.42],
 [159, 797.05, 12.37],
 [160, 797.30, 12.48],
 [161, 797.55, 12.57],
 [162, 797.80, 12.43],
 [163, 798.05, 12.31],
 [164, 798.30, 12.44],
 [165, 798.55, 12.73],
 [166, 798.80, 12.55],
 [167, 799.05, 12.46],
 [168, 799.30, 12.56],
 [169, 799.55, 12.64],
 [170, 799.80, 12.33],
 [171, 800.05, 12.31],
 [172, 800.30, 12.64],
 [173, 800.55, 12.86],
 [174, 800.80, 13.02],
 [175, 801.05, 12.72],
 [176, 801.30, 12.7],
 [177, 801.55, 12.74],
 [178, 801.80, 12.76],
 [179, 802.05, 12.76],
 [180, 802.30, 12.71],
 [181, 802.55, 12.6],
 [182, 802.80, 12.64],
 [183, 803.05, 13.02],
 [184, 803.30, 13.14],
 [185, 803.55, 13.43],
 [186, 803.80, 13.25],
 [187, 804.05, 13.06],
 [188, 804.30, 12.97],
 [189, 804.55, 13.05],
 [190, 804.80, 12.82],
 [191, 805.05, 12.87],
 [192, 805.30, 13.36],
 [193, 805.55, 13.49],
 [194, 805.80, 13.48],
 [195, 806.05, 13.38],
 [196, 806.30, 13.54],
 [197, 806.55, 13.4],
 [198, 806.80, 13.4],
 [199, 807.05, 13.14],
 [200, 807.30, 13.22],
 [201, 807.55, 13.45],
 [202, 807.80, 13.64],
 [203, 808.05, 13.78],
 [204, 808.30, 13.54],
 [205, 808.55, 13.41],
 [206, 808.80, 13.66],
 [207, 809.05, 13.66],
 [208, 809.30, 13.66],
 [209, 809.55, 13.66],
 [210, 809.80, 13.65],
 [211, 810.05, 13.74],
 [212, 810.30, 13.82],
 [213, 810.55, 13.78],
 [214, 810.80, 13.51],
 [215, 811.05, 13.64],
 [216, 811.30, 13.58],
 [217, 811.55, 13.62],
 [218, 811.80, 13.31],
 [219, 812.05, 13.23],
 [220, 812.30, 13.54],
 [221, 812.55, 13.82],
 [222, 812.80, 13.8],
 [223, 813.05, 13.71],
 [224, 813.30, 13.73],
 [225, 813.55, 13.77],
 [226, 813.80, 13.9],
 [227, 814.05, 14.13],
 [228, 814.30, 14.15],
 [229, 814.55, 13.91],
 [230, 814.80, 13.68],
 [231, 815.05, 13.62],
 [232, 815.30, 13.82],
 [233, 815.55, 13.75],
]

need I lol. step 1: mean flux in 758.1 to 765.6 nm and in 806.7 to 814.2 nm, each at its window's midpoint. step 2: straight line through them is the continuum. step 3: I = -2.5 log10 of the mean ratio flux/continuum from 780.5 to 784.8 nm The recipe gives 0.15 mag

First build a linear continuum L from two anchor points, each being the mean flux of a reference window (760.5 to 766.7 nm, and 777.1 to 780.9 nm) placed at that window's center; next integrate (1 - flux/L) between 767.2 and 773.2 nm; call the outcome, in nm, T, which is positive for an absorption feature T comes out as 0.66 nm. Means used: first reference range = 11.3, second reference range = 10.5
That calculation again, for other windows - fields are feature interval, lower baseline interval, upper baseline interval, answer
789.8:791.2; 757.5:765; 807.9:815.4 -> 0.140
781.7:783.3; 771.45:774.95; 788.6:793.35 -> 0.038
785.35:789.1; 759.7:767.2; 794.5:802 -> 0.205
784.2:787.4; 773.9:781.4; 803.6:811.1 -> 0.011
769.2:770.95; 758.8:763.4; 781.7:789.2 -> 0.381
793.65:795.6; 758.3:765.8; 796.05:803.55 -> 0.097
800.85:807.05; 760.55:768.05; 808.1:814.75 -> 0.084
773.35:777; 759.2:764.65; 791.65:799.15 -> 0.481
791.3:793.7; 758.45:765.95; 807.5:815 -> 0.208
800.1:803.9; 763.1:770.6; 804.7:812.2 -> 0.021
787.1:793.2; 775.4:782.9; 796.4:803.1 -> 0.030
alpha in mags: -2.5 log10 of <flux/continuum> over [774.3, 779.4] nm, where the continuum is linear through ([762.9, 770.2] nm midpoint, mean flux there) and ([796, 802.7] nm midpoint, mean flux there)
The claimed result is 0.06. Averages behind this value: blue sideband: 9.98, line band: 10.2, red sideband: 12.6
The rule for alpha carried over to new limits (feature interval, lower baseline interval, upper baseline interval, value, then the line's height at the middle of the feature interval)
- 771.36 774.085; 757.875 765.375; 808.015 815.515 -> 0.16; 12.2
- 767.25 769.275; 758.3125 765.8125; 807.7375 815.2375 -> 0.23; 11.9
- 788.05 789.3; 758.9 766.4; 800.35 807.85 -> 0.07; 12.5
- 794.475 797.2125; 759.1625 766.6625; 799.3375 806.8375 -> 0.04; 12.7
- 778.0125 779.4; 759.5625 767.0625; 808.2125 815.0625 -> 0.17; 12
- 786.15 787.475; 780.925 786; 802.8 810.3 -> 0.02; 11.4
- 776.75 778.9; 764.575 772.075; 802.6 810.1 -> 0.02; 10.6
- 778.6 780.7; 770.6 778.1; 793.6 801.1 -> 0.04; 10.8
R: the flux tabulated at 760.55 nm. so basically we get 11.73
